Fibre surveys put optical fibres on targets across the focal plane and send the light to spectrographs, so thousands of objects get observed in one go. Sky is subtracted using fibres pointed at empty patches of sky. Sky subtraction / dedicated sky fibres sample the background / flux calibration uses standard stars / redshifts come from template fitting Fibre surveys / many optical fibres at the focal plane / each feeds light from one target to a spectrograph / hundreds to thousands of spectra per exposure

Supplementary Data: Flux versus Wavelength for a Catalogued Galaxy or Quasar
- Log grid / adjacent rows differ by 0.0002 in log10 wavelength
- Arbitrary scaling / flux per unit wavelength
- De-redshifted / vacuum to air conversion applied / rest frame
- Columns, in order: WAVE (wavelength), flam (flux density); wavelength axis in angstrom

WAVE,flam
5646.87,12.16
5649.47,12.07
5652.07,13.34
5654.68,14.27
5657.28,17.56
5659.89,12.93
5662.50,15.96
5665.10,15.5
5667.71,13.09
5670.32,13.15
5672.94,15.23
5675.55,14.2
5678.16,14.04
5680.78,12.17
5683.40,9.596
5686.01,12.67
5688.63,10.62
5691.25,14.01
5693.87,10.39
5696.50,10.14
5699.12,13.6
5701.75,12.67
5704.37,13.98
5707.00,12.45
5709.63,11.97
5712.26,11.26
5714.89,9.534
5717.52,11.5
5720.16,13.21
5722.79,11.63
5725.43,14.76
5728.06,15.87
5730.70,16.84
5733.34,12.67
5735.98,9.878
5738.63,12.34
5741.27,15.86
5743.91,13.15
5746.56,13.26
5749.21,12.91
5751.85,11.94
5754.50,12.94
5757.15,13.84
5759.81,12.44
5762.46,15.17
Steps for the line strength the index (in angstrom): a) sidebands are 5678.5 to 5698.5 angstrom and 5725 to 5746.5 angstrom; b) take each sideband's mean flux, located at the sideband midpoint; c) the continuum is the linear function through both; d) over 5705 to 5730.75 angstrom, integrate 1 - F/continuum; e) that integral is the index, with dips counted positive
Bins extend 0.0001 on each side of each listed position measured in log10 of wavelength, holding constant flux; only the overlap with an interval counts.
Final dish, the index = 0.54 angstrom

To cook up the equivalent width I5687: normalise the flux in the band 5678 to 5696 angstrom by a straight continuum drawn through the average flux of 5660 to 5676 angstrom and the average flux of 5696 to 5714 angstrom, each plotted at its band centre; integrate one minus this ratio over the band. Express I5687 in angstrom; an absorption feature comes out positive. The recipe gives 2.21 angstrom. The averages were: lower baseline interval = 14.4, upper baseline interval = 12.3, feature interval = 11.7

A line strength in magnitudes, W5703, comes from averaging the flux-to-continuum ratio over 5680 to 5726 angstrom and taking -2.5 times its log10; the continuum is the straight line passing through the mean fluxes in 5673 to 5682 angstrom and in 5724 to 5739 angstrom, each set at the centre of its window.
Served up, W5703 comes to 0.15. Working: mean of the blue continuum 13.7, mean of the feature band 12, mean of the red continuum 13.8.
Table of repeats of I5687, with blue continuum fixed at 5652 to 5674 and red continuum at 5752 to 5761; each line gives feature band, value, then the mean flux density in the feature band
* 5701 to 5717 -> 2.2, 11.9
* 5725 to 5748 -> -0.9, 13.8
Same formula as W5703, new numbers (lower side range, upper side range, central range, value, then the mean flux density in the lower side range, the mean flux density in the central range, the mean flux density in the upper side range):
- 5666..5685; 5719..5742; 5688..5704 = 0.10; 13.1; 12.1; 13.6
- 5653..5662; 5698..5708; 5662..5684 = 0.05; 14.9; 13.7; 13.2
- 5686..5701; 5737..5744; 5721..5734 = -0.09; 11.9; 14.4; 13.7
